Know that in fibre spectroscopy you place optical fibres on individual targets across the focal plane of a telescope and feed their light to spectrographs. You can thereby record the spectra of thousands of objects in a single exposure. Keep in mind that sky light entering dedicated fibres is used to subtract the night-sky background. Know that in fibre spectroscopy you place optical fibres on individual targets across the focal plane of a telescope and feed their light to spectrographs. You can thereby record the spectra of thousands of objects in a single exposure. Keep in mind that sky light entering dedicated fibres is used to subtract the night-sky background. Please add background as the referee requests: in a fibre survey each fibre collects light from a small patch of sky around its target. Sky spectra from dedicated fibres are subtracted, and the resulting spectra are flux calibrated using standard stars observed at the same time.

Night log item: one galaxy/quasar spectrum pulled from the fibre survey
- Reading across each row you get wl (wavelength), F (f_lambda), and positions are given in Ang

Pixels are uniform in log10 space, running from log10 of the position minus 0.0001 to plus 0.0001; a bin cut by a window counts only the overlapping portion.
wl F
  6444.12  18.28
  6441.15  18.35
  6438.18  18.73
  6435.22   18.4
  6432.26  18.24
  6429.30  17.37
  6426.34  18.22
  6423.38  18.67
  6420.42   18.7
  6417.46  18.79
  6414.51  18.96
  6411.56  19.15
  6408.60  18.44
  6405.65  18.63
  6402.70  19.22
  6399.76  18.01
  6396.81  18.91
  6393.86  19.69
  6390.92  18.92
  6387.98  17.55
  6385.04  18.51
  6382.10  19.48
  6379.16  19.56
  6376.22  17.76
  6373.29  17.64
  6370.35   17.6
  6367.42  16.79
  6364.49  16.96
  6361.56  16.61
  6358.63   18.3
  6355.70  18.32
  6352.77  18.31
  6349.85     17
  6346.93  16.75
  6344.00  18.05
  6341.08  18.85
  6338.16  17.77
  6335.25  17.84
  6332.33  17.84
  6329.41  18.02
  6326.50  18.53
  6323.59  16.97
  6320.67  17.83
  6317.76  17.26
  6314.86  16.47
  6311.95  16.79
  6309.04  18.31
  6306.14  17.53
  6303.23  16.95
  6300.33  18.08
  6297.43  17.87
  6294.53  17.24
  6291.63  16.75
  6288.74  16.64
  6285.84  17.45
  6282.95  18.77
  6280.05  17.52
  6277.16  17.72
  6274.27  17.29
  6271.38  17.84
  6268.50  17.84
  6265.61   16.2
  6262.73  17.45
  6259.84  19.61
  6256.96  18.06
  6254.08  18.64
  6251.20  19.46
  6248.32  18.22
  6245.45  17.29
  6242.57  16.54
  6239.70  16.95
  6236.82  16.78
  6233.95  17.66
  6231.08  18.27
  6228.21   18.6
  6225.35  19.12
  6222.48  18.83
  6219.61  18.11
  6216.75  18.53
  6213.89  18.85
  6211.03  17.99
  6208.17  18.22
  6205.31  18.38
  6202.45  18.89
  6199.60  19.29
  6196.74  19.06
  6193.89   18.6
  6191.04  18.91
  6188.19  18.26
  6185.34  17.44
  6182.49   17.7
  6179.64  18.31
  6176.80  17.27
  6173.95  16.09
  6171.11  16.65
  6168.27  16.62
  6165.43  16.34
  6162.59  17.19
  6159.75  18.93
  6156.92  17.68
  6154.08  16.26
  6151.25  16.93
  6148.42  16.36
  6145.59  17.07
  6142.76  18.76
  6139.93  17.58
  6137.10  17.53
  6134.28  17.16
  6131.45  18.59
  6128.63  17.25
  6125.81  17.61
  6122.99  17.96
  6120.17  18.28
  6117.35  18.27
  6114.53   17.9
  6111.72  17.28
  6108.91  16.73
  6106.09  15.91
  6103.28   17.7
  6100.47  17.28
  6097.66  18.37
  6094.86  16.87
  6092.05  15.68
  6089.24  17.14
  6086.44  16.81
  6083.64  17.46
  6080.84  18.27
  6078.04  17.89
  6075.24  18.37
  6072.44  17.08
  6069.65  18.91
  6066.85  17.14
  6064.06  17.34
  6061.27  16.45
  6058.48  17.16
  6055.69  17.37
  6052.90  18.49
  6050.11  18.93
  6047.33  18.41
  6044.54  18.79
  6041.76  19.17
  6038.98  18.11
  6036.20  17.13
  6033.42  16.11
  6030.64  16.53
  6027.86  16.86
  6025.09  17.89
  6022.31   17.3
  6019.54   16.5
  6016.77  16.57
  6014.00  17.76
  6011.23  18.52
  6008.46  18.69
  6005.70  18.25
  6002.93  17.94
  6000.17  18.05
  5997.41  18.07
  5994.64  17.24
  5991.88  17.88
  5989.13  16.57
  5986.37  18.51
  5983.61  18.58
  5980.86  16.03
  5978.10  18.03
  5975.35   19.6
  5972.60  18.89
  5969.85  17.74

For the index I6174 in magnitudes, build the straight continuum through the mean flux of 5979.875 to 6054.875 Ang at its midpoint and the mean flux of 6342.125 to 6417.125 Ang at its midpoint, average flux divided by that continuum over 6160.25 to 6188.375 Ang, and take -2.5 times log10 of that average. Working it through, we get 0.05 mag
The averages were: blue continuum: 17.7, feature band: 17.2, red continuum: 18.2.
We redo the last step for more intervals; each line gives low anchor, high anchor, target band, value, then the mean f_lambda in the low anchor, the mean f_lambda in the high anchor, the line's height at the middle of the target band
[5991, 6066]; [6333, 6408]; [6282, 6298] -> 0.04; 17.7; 18.1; 18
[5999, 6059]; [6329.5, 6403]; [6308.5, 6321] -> 0.05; 17.8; 18.1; 18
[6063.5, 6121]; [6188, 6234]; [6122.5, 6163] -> 0.03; 17.5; 18.6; 17.9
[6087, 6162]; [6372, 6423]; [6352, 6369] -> 0.06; 17.4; 18.7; 18.5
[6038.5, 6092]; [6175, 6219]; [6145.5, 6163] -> 0.06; 17.8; 18.4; 18.2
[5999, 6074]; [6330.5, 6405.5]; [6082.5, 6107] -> 0.04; 17.7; 18.1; 17.8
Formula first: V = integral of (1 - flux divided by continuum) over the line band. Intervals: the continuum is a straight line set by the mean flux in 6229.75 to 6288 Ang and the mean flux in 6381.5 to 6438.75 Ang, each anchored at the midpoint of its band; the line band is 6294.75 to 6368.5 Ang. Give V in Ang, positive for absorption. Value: 2.3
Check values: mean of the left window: 17.8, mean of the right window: 18.6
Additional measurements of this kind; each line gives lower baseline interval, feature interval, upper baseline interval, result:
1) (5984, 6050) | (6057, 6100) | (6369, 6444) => 1.11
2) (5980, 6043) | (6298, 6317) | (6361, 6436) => 0.84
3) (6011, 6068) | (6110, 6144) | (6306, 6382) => -0.48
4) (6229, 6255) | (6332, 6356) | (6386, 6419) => 0.72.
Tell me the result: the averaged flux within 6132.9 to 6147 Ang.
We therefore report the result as 17.6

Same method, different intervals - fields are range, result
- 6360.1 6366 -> 16.8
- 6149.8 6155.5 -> 16.6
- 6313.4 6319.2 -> 16.9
